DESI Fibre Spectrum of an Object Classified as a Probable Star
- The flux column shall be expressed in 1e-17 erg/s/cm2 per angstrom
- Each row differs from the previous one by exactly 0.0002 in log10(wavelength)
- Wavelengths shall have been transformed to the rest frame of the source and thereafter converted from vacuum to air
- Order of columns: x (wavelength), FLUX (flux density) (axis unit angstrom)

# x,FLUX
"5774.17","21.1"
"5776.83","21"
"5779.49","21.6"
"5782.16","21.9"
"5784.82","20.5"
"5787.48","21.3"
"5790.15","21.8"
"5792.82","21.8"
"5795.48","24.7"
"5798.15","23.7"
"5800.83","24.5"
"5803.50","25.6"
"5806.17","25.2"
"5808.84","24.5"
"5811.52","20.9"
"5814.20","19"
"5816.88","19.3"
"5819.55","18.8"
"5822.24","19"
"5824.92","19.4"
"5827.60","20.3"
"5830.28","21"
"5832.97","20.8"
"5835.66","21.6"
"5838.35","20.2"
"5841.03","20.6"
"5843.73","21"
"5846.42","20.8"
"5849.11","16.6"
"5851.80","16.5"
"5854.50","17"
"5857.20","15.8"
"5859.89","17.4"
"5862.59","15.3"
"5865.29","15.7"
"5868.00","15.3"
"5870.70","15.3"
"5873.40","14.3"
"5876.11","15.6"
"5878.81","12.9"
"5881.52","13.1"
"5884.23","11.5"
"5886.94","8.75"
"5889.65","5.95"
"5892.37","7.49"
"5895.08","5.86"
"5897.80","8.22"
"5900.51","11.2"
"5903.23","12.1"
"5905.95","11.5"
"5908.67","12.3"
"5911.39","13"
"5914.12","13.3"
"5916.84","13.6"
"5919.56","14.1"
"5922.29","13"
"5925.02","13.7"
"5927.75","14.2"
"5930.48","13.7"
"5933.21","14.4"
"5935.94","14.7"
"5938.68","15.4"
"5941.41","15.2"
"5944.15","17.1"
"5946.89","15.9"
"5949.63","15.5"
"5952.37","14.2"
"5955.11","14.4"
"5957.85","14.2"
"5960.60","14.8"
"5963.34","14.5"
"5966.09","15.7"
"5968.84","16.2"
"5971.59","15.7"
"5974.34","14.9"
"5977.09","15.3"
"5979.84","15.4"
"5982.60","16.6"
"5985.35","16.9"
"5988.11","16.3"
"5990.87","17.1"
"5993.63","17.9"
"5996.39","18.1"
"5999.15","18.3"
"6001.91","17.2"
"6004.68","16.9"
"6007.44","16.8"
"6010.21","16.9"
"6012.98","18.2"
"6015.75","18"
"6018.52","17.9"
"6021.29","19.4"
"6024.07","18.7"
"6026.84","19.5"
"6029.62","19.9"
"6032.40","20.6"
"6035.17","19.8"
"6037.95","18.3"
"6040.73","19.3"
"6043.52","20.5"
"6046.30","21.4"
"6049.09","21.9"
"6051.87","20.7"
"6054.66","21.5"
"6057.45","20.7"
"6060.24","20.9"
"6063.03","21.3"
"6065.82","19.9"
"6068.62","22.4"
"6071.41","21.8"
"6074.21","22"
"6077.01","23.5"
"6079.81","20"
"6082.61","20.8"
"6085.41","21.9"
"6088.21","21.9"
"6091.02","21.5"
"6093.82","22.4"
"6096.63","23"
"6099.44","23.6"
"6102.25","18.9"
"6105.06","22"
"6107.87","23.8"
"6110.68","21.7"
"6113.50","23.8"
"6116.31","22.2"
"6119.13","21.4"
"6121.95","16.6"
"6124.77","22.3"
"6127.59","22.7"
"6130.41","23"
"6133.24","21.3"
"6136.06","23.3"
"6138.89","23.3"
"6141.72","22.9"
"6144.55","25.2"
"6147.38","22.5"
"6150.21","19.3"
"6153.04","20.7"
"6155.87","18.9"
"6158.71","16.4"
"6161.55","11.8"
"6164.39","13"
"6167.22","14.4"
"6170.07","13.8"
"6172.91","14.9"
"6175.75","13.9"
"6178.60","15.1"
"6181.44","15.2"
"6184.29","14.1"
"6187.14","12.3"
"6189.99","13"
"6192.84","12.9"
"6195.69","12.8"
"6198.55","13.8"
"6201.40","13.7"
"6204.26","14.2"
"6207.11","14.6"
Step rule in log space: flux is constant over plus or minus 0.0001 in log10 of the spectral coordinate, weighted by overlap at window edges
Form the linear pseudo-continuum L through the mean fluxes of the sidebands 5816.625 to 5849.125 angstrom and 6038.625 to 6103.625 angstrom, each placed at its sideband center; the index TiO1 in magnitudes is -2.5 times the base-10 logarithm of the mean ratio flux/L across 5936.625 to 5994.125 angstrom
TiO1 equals 0.31 mag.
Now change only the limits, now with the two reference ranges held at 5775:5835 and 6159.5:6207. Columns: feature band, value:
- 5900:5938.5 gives 0.40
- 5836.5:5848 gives 0.01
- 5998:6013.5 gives 0.01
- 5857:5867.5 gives 0.27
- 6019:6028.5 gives -0.12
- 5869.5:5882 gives 0.37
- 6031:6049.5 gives -0.20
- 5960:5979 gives 0.19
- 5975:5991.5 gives 0.11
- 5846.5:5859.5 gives 0.21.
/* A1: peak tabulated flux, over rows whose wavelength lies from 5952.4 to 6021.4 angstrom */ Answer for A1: 19.4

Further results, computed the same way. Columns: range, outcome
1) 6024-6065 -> 21.9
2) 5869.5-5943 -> 15.6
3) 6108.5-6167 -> 25.2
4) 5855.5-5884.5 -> 17.4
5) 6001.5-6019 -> 18.2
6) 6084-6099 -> 23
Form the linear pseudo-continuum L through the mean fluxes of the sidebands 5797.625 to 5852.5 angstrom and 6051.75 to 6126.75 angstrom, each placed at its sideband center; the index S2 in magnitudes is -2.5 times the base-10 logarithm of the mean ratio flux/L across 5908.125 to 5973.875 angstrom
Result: 0.41 mag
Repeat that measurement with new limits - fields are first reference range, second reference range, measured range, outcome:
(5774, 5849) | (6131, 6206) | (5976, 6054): 0.02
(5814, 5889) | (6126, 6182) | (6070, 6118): -0.20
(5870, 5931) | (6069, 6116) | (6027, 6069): -0.05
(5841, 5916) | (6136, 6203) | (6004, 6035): -0.23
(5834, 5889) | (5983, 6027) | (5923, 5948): 0.14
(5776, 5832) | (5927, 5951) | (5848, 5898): 0.37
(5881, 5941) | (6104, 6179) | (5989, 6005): -0.19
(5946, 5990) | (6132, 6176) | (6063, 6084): -0.24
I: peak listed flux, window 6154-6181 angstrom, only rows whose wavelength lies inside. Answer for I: 18.9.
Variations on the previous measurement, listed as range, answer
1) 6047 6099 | 23.5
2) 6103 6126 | 23.8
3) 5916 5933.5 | 14.4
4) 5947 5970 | 16.2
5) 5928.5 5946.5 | 17.1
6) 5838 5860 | 21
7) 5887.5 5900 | 8.22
